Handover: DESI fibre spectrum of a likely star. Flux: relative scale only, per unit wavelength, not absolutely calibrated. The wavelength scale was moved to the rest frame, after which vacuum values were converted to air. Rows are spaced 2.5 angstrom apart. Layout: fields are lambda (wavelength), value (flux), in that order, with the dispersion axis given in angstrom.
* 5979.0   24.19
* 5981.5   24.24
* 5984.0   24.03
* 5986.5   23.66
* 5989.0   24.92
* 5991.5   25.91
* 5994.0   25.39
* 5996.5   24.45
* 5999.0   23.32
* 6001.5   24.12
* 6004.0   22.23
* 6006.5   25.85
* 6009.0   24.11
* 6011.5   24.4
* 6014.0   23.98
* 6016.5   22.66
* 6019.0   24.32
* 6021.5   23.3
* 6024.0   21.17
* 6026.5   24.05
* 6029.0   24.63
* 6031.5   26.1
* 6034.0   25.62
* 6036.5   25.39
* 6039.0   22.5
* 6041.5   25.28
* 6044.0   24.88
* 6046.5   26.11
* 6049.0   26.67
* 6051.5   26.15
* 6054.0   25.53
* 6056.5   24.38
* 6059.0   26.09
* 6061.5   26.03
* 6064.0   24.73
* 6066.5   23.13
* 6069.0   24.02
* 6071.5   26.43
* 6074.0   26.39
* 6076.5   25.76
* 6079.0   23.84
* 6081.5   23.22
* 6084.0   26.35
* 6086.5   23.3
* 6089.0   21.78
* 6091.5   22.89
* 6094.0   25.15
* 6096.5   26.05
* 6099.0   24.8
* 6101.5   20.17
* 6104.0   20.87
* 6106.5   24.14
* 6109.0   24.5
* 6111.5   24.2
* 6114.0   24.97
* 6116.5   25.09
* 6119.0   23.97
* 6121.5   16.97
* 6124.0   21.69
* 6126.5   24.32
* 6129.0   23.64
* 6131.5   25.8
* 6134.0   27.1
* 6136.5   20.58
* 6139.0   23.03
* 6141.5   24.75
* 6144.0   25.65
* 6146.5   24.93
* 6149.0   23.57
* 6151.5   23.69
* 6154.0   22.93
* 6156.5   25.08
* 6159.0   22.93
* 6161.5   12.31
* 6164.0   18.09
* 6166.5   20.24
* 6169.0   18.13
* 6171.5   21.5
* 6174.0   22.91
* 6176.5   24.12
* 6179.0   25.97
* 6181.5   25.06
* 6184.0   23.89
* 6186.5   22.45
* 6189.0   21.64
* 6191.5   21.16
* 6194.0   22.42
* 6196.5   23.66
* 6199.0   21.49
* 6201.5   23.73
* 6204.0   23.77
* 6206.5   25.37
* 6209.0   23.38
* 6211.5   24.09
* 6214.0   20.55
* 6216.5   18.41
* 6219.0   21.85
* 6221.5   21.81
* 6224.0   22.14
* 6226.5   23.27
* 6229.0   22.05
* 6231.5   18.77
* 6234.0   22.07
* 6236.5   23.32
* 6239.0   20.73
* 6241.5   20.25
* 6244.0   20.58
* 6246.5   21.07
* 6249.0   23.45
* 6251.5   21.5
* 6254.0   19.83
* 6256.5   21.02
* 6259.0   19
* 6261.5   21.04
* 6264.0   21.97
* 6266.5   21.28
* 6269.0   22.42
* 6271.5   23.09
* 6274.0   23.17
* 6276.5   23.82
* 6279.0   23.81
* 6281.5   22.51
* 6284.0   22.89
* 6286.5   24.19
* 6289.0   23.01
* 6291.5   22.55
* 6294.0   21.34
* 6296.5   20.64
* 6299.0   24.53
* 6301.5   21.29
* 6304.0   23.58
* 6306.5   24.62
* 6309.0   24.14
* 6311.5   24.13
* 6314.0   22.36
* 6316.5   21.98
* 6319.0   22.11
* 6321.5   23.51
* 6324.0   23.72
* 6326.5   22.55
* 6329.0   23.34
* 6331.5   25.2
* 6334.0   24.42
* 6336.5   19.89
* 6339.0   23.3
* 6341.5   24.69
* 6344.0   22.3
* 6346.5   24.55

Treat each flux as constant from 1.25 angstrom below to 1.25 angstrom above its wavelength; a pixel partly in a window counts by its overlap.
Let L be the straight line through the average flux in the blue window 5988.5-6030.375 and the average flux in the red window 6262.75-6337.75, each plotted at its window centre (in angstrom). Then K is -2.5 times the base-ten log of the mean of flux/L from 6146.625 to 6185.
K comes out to 0.06 mag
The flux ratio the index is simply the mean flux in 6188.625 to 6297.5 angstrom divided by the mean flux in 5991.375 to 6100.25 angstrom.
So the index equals 0.9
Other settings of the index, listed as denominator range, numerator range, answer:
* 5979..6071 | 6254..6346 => 0.93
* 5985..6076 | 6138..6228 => 0.91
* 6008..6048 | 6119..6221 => 0.93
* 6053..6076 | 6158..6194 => 0.85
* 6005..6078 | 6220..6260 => 0.86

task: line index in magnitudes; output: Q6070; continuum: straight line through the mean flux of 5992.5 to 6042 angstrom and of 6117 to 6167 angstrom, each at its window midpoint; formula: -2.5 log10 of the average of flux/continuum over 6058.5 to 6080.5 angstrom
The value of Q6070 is -0.071 mag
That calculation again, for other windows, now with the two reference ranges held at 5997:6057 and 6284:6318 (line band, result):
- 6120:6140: 0.05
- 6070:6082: -0.05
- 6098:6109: 0.06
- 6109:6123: 0.04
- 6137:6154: -0.01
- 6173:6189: -0.01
